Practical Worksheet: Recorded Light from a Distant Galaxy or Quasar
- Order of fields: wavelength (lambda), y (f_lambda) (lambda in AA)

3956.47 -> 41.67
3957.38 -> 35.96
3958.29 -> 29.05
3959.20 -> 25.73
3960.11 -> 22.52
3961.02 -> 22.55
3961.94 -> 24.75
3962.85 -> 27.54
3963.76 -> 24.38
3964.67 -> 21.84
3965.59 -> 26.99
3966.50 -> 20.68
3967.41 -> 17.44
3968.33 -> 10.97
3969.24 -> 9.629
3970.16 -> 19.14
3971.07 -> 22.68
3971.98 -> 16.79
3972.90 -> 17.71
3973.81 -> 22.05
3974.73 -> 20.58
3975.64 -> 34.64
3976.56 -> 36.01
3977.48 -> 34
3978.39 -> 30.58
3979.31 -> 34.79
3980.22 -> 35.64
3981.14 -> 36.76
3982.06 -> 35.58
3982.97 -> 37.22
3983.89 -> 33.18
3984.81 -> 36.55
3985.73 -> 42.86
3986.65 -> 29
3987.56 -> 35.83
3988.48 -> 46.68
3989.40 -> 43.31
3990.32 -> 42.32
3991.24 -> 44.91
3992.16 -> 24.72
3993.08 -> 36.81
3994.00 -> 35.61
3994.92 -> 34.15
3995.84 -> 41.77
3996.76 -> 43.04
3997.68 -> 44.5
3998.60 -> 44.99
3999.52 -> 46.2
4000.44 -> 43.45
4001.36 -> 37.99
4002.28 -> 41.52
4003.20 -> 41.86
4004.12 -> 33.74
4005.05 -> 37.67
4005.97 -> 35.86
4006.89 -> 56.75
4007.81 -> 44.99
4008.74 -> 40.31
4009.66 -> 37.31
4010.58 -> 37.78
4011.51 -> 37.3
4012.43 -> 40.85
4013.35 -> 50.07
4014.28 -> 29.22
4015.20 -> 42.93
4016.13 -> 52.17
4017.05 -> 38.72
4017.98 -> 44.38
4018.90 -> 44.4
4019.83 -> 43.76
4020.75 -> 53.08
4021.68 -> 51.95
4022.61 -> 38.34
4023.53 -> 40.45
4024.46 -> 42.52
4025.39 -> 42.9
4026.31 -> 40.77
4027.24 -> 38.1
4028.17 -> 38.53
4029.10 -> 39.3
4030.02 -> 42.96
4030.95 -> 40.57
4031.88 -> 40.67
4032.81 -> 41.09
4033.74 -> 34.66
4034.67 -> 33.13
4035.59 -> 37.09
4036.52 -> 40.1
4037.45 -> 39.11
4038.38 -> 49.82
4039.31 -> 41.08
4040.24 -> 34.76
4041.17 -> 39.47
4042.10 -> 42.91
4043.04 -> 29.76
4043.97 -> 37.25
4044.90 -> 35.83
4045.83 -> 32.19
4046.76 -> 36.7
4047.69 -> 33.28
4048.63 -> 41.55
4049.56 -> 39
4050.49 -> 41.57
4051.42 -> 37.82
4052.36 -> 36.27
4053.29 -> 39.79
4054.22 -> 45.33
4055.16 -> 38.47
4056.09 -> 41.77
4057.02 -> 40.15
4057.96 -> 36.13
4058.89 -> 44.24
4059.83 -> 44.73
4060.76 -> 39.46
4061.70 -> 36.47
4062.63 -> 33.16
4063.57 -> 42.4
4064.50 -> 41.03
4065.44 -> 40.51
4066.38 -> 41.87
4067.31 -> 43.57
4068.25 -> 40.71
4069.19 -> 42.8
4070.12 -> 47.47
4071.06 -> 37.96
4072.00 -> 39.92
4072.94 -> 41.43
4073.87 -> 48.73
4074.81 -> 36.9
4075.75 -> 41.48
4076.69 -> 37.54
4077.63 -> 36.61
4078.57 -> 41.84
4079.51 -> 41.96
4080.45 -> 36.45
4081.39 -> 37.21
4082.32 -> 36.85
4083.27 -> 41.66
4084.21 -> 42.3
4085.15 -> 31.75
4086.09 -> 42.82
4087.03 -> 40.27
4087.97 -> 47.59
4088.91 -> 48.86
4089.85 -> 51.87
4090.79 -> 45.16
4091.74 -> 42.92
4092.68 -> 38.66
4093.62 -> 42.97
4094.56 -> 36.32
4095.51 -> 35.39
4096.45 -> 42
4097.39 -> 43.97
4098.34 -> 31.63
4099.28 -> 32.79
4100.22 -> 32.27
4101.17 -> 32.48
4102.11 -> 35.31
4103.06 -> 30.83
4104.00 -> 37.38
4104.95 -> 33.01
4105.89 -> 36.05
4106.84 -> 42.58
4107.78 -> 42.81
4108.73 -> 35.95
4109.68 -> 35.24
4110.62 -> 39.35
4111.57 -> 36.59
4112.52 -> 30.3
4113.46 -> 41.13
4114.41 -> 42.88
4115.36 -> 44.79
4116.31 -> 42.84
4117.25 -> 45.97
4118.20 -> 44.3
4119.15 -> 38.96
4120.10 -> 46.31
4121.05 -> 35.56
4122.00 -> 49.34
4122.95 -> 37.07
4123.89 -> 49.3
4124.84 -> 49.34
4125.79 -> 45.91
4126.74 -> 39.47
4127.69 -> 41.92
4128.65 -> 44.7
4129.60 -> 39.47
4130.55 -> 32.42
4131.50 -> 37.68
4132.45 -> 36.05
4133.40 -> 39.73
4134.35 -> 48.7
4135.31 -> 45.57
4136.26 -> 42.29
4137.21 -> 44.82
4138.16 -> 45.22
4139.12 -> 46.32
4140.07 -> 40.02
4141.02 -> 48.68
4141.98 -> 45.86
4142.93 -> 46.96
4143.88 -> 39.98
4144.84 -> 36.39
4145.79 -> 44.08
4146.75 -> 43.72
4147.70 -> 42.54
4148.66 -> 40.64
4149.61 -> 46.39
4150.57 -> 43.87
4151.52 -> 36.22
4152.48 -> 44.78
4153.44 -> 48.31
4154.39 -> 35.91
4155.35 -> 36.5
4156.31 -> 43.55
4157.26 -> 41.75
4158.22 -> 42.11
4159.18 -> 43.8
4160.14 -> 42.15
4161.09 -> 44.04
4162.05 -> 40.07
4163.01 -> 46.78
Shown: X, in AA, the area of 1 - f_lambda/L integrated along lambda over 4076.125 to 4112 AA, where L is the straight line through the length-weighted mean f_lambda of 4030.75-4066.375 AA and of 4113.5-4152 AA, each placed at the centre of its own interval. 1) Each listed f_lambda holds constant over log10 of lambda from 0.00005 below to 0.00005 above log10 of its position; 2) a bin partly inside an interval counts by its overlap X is 1.9 AA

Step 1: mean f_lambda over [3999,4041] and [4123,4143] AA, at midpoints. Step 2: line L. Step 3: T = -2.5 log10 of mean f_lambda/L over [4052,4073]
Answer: 0.04 mag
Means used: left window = 41.3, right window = 43.2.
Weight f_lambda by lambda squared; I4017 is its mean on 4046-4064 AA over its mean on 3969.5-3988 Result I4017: 1.3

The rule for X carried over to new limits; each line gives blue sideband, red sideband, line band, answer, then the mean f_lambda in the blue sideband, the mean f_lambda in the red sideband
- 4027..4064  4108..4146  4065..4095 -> -0.9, 38.9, 41.9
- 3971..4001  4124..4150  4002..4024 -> -3.3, 35.5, 42.8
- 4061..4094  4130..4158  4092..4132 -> 2.3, 41.2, 42.2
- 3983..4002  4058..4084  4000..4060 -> -0.8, 39.4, 40.5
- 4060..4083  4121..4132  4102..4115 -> 1.3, 40.2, 42.1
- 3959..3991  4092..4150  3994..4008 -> -4.9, 28.7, 40.6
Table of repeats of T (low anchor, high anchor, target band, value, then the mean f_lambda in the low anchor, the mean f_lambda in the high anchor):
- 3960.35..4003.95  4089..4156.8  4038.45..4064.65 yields -0.07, 32.2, 41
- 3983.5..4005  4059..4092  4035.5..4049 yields 0.07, 39.3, 41.3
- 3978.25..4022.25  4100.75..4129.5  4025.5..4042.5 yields 0.02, 40.4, 40.3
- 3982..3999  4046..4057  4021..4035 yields -0.05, 38.6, 39.1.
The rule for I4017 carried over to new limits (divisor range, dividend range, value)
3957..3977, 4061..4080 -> 1.85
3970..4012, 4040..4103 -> 1.13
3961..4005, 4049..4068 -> 1.29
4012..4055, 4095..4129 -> 1.02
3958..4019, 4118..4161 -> 1.34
